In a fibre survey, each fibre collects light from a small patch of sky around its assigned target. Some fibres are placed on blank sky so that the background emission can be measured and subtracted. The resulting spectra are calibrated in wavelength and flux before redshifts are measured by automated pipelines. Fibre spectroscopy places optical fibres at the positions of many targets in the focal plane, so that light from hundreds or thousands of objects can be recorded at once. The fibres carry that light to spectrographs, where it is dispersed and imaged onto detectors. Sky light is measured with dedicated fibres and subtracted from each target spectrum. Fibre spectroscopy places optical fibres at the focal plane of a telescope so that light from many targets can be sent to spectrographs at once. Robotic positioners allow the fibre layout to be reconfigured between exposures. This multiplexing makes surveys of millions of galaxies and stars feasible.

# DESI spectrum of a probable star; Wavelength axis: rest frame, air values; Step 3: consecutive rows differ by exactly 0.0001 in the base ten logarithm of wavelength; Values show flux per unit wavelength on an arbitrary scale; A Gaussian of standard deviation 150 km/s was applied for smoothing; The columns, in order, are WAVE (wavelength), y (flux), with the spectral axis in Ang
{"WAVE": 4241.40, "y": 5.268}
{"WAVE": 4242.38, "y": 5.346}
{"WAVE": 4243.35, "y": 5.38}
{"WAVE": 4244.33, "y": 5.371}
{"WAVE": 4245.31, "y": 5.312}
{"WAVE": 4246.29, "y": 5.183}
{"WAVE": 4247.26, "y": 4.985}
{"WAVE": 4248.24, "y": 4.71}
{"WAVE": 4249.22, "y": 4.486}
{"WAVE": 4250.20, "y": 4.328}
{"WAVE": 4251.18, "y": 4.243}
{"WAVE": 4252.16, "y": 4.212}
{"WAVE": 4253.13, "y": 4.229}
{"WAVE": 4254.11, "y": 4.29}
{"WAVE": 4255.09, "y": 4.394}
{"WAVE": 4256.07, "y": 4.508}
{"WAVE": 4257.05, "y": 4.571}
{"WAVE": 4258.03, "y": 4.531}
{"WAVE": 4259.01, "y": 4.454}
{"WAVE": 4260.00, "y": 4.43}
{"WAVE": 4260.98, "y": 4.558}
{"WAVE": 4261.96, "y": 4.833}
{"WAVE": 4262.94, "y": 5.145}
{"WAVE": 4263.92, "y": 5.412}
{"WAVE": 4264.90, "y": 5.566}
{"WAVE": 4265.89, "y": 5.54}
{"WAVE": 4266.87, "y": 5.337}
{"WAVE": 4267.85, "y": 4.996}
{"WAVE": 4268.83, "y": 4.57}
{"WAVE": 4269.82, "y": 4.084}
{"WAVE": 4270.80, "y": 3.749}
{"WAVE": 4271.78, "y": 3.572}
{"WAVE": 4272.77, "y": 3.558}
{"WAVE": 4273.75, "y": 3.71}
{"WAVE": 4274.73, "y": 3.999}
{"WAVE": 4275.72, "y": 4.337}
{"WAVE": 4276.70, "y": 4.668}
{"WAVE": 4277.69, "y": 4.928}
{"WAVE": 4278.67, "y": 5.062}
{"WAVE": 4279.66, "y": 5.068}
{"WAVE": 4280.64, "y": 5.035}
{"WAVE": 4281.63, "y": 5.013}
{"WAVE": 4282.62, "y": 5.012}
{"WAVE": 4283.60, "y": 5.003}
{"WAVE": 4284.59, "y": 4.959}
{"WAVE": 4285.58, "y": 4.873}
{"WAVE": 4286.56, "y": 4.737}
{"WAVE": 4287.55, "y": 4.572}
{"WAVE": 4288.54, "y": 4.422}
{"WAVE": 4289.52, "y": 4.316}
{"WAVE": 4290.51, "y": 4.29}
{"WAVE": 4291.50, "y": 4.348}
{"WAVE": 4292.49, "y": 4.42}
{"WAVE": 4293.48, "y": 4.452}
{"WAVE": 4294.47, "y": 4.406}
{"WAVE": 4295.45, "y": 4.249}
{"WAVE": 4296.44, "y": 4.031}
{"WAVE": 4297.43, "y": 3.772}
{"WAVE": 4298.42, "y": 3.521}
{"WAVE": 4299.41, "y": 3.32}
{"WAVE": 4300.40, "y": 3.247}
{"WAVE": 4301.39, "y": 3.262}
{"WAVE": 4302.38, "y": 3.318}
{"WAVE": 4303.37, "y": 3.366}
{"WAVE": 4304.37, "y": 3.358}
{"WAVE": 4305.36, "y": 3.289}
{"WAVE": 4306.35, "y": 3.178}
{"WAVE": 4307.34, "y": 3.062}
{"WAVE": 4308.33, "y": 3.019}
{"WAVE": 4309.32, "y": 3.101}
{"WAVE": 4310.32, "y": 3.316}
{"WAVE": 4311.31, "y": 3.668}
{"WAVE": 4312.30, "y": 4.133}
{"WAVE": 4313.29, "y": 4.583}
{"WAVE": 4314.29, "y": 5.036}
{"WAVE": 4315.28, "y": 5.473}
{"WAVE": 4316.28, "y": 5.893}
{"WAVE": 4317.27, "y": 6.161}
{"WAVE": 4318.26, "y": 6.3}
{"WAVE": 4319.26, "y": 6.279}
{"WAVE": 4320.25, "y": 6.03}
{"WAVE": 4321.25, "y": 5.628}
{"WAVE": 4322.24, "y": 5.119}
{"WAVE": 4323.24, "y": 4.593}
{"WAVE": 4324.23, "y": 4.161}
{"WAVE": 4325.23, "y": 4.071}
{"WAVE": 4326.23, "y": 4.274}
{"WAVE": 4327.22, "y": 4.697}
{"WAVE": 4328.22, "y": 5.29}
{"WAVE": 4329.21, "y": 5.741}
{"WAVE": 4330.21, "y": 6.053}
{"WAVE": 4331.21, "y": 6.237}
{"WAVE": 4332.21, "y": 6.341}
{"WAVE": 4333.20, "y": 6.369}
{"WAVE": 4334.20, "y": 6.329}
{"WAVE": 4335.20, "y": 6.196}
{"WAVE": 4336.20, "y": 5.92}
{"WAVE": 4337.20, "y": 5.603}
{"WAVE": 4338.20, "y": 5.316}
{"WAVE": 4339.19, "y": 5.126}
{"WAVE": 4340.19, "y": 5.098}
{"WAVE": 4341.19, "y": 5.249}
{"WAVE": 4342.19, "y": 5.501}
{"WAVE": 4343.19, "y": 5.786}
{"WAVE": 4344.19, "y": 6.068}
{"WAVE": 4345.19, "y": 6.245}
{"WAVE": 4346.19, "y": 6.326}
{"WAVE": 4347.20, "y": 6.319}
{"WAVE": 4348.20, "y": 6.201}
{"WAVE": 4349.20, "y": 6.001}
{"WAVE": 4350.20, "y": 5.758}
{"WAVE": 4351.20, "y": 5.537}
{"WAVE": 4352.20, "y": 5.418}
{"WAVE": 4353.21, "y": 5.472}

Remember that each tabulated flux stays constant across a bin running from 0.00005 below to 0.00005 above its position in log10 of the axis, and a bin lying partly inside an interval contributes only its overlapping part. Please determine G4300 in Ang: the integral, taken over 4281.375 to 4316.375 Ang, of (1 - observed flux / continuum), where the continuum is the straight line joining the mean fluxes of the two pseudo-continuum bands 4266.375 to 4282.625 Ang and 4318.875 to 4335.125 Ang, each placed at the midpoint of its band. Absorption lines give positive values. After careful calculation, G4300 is 6.0 Ang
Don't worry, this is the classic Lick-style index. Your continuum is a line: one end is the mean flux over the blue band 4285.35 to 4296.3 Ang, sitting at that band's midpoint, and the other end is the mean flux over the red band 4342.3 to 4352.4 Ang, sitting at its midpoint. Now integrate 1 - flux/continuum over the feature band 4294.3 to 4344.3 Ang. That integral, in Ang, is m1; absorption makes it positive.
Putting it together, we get 4.6 Ang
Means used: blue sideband 4.44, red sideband 5.96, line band 4.76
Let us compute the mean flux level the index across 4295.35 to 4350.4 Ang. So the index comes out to 4.92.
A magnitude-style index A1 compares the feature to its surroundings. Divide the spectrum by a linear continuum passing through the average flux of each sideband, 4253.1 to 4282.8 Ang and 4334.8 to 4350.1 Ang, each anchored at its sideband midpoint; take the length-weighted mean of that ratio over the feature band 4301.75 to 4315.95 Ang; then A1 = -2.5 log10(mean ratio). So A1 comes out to 0.38 mag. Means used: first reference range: 4.62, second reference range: 5.79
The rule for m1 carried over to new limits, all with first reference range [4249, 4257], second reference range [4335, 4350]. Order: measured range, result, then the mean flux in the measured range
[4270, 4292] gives 1.36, 4.51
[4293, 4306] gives 3.66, 3.65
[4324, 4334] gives 0.35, 5.38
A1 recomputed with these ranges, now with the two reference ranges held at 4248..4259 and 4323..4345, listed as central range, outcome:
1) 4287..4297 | 0.13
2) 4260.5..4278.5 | 0.00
